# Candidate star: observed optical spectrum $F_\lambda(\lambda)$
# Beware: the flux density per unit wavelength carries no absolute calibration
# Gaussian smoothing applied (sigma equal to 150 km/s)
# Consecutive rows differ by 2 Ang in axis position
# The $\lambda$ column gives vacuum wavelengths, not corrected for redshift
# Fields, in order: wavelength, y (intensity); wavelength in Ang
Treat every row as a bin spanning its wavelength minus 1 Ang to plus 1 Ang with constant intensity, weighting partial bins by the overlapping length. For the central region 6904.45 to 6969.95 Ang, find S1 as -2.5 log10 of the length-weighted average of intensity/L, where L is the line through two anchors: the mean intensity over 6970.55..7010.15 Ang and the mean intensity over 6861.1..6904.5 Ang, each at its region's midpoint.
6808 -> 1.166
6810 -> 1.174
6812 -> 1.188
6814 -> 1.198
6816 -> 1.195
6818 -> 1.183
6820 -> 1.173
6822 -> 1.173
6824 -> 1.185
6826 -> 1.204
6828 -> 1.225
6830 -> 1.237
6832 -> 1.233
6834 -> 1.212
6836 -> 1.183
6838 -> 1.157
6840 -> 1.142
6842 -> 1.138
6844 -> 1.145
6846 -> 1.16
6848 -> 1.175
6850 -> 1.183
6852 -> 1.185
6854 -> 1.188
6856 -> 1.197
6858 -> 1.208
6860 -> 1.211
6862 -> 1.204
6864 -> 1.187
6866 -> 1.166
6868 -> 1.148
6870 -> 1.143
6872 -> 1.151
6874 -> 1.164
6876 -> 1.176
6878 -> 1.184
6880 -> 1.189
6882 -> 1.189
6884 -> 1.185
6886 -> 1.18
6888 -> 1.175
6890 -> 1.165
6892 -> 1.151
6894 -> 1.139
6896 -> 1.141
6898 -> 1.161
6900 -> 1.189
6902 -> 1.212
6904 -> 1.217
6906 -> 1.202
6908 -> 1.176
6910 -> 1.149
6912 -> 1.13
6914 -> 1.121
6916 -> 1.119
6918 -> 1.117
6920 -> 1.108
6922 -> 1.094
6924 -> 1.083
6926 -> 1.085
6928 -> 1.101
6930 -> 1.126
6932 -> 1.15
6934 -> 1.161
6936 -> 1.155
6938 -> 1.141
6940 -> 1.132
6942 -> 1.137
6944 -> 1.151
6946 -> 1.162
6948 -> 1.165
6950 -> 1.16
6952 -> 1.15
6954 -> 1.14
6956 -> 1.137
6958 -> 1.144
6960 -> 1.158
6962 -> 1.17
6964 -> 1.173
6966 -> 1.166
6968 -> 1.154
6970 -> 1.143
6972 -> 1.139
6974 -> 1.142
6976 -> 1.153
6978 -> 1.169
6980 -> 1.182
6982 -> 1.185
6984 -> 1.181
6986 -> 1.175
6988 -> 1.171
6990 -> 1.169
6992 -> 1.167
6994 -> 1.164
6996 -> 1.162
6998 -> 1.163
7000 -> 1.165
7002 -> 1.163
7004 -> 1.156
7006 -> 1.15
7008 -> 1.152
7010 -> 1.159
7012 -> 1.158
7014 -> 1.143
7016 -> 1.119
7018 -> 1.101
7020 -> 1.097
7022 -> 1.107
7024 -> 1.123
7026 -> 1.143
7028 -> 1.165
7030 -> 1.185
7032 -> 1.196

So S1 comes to 0.02 mag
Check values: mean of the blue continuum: 1.17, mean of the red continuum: 1.16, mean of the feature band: 1.14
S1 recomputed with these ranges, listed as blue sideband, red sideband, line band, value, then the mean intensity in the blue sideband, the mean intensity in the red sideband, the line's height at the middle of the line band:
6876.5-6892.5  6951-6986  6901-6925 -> 0.026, 1.18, 1.16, 1.17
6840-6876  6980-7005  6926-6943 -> 0.034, 1.17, 1.17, 1.17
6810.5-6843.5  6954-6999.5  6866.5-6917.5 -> 0.010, 1.19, 1.16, 1.18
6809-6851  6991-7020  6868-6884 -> 0.004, 1.18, 1.15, 1.17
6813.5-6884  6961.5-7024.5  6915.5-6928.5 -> 0.065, 1.18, 1.15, 1.17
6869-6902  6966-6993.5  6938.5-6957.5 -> 0.017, 1.17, 1.16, 1.17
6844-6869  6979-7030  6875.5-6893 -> 0.000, 1.18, 1.15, 1.18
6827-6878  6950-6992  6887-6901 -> 0.013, 1.18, 1.16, 1.17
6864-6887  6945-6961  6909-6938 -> 0.035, 1.17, 1.15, 1.16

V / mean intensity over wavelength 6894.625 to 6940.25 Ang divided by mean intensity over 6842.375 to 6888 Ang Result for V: 0.97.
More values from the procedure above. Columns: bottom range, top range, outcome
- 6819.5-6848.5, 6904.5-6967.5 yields 0.96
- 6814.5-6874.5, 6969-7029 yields 0.97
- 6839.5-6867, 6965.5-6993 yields 0.99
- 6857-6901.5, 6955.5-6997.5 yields 0.99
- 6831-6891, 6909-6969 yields 0.97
